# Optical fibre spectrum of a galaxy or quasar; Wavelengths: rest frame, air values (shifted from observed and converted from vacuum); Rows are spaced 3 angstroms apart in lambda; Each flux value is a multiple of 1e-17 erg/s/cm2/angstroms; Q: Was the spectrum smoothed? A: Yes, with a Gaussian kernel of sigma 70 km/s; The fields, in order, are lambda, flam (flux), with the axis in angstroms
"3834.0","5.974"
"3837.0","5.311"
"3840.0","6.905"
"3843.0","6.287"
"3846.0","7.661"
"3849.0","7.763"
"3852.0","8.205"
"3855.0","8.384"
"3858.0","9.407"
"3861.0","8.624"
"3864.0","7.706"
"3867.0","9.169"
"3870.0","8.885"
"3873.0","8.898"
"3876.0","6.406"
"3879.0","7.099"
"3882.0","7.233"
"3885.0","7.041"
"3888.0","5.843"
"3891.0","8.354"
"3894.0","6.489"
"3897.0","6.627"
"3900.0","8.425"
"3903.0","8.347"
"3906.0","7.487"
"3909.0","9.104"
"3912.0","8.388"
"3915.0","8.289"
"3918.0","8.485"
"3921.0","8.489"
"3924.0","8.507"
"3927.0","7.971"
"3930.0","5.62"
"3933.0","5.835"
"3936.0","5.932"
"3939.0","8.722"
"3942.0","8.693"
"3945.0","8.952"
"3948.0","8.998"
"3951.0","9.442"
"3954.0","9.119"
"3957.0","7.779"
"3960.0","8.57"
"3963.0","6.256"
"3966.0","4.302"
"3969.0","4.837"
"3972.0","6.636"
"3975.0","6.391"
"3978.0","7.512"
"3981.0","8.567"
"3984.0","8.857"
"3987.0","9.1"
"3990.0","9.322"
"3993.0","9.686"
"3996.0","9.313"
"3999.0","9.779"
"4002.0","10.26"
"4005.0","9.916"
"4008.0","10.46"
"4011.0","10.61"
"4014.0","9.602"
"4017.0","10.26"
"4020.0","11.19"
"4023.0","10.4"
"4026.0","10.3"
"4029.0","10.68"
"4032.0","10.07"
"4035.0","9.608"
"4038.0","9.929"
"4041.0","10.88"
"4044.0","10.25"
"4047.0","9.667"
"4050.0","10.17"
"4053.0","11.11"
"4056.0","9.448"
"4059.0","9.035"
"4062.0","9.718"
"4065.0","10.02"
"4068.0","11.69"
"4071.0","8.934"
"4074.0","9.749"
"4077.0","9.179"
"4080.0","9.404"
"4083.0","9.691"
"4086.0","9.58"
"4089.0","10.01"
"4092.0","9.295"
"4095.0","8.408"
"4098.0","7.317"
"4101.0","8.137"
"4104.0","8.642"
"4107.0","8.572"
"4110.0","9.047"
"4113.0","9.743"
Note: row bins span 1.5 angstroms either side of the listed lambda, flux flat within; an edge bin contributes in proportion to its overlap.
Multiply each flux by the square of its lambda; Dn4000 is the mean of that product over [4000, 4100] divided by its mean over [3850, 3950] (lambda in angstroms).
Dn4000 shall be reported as 1.3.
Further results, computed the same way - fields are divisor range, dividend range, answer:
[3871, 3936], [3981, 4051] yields 1.40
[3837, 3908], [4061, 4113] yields 1.35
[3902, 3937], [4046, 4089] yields 1.37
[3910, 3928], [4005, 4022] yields 1.30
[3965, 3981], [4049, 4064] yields 1.65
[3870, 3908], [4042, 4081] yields 1.45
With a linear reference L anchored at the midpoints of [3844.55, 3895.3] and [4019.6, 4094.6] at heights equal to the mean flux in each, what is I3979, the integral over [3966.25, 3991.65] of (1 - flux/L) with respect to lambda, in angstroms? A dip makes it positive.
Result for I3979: 4.4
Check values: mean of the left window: 7.84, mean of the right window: 9.96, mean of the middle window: 7.5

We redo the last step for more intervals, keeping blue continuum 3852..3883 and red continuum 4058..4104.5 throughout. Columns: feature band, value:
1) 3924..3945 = 2.9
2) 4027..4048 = -2.5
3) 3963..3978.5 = 5.1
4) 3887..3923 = 2.1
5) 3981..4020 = -3.8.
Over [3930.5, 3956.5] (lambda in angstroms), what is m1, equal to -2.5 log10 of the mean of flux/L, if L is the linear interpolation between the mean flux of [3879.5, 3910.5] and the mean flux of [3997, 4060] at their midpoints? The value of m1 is 0.05 mag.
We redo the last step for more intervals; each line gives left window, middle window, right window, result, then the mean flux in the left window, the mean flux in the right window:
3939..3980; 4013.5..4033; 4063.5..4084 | -0.18 mag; 7.56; 9.81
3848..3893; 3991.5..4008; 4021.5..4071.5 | -0.03 mag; 7.92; 10.1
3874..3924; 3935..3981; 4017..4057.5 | 0.16 mag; 7.67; 10.3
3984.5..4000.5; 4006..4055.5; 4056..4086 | -0.08 mag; 9.4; 9.69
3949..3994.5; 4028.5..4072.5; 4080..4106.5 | -0.18 mag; 7.77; 8.9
